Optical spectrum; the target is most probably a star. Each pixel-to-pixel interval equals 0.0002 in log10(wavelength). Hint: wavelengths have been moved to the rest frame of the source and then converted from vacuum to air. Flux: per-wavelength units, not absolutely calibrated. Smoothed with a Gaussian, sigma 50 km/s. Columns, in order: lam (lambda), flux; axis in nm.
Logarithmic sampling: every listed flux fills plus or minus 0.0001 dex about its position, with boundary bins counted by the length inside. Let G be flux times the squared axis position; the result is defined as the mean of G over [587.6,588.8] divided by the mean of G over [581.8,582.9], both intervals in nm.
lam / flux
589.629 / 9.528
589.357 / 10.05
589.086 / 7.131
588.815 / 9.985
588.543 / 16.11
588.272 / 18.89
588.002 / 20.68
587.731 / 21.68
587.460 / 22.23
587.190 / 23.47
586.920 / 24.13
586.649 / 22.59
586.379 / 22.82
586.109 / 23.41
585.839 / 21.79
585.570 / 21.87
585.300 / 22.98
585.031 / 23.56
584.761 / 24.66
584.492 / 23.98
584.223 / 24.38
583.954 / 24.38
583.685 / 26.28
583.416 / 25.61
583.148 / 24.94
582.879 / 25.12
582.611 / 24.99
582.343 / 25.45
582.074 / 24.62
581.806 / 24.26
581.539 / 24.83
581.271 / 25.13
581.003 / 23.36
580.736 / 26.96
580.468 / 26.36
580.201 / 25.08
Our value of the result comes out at 0.8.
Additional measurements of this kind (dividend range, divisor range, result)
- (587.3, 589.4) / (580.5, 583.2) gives 0.66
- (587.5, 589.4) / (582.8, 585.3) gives 0.64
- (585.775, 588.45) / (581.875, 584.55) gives 0.90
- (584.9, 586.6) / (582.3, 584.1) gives 0.91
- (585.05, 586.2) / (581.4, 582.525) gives 0.92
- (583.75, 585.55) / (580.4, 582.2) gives 0.97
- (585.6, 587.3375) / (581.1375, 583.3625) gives 0.93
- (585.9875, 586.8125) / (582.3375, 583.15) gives 0.93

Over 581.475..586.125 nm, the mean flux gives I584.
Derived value 24.3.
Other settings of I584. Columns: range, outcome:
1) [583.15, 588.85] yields 22.4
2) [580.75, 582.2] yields 24.7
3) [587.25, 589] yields 18.2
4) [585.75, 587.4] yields 23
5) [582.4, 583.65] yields 25.3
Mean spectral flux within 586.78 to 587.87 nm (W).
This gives 22.9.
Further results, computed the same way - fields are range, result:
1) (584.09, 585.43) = 23.9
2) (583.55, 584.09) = 25.3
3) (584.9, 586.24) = 22.7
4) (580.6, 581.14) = 25.1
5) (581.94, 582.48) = 25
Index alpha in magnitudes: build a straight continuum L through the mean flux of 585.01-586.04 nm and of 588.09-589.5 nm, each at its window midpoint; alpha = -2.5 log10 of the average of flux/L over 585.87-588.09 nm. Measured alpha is -0.25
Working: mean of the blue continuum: 22.5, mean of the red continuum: 12.7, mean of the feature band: 22.6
